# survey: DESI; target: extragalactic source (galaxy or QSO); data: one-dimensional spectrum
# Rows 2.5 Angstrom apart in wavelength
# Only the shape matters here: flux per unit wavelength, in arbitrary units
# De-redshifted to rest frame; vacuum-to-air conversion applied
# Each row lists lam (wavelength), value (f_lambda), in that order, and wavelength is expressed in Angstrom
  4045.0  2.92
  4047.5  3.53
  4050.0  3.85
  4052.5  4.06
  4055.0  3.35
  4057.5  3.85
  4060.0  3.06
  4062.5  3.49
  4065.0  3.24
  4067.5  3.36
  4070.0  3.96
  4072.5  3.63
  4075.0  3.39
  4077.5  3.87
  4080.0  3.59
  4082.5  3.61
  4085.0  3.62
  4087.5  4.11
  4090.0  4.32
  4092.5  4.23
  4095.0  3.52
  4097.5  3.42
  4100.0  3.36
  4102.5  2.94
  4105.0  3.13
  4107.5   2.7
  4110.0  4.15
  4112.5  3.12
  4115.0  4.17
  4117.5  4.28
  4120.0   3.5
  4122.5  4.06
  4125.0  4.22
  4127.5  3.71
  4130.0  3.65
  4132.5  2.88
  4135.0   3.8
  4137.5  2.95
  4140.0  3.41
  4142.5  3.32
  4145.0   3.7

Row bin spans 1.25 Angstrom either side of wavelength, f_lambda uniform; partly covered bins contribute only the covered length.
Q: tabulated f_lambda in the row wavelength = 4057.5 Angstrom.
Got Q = 3.85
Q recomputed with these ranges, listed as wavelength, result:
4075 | 3.39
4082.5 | 3.61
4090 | 4.32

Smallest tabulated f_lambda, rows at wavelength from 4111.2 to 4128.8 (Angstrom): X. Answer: 3.12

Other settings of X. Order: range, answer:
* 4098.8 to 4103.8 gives 2.94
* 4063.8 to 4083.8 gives 3.24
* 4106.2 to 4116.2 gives 2.7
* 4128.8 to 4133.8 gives 2.88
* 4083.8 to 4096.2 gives 3.52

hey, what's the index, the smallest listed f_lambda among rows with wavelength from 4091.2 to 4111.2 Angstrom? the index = 2.7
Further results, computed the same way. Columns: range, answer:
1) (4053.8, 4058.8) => 3.35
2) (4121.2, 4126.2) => 4.06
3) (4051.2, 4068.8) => 3.06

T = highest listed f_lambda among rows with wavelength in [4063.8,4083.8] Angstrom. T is 3.96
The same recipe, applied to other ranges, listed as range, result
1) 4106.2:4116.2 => 4.17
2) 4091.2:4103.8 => 4.23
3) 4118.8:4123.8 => 4.06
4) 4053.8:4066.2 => 3.85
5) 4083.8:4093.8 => 4.32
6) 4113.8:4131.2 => 4.28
